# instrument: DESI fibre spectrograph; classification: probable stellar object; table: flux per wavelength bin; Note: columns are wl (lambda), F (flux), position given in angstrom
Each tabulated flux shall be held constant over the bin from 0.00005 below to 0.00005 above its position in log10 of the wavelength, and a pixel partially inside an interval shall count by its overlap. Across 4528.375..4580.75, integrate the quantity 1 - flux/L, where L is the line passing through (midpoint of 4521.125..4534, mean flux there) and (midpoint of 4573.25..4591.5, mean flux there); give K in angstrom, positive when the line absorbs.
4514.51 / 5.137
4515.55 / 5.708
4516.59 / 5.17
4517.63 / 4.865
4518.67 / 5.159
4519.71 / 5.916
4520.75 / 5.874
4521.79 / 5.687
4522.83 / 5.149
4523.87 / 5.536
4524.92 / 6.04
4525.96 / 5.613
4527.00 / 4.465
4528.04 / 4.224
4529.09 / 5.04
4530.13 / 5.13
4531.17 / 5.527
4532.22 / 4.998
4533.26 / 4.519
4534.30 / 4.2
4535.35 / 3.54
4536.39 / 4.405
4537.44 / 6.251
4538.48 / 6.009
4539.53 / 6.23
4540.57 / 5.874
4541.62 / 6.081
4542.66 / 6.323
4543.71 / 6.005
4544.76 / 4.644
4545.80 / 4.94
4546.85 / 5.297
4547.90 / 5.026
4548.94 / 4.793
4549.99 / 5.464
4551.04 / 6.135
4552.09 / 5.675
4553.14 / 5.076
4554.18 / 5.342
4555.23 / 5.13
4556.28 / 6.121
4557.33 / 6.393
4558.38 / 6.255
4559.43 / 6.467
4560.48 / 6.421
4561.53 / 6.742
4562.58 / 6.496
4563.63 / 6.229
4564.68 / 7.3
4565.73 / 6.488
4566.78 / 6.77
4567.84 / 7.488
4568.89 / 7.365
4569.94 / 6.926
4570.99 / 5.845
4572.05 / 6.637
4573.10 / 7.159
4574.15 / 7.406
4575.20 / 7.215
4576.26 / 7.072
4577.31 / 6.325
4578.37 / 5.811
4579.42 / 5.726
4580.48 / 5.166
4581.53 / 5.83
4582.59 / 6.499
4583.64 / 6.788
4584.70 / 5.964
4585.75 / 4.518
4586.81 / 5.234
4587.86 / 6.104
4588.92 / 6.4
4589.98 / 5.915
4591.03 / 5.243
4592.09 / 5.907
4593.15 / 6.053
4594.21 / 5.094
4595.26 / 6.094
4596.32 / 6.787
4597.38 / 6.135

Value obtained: -2.6 angstrom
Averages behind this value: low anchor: 5.15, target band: 5.91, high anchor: 6.1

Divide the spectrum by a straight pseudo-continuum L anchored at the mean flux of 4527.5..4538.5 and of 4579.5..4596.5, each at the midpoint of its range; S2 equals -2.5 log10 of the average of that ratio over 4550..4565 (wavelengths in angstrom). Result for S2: -0.15 mag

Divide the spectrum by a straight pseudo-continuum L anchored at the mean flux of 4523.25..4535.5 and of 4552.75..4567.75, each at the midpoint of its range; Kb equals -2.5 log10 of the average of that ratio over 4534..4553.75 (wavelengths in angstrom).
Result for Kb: 0.04 mag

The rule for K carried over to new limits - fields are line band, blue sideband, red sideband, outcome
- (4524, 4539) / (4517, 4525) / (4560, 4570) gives 2.05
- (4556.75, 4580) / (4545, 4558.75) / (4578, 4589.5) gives -4.09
